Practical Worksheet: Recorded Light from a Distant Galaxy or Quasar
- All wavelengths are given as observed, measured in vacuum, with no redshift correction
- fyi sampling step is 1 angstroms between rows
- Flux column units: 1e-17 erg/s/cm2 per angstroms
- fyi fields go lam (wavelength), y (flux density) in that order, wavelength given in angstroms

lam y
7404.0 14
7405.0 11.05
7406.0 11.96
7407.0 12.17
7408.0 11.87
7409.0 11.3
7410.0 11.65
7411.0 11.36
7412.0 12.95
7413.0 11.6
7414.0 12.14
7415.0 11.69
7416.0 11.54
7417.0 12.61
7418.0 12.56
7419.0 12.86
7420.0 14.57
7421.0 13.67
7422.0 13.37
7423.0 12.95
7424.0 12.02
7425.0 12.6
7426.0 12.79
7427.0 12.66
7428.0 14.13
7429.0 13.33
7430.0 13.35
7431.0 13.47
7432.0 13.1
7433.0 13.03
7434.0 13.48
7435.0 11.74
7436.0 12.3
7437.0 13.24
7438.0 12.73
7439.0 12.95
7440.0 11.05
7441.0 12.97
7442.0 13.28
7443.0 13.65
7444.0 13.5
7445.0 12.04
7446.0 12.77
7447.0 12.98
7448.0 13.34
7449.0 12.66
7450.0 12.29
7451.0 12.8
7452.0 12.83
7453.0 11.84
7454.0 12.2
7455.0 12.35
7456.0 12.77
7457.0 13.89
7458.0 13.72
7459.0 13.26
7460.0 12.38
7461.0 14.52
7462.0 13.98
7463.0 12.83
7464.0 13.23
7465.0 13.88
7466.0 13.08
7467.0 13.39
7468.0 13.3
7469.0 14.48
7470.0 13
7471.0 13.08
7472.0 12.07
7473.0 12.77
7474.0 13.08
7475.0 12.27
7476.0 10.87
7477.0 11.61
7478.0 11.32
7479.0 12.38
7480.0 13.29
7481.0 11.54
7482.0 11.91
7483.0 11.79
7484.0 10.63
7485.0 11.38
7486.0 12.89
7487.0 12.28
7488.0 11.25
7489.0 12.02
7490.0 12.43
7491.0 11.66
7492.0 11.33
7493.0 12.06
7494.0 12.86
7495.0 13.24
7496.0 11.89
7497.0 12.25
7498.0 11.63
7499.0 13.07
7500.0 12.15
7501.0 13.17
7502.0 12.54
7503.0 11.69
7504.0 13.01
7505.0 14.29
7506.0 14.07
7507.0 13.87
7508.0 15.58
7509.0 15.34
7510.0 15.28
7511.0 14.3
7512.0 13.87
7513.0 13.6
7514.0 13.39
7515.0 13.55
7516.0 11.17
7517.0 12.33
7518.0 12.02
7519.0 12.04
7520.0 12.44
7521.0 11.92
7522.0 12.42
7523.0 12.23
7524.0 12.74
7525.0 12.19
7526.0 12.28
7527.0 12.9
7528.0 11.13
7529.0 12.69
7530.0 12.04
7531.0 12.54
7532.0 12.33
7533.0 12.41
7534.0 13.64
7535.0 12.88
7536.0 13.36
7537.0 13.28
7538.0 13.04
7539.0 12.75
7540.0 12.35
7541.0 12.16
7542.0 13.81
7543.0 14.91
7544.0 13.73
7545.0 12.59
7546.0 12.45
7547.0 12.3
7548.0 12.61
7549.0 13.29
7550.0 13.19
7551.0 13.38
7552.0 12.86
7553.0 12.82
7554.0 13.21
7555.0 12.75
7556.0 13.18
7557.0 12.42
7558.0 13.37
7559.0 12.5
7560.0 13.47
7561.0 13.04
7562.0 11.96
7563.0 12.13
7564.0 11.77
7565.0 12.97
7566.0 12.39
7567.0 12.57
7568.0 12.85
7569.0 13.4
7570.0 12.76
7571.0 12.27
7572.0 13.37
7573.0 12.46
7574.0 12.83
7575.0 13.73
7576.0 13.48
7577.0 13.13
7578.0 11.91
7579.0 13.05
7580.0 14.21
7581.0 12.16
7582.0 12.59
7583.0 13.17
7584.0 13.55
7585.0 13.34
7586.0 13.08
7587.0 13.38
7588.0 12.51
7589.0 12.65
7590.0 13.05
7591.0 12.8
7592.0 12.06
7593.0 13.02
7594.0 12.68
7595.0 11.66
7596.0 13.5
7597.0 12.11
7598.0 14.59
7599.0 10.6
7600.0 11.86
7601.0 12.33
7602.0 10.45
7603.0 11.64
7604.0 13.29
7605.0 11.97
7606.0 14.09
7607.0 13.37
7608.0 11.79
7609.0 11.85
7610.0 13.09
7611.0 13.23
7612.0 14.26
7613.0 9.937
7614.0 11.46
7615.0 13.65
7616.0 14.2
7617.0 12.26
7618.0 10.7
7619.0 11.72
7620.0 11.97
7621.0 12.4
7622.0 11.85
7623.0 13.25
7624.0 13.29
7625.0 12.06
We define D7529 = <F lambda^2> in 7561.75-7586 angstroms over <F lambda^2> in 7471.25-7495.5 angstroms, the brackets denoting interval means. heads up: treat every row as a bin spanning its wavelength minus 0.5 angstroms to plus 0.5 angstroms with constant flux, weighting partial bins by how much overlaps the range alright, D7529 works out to 1.1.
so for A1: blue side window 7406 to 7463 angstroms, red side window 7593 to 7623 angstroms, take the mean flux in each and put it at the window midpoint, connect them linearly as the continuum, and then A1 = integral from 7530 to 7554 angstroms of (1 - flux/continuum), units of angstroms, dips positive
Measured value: -0.8 angstroms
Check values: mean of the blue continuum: 12.8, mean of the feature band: 13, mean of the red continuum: 12.4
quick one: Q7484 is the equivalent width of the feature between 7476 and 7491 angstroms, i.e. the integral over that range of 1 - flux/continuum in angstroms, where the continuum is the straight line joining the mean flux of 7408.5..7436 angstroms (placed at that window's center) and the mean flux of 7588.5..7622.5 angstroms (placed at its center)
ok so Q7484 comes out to 0.86 angstroms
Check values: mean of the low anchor 12.7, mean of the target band 11.9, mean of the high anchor 12.4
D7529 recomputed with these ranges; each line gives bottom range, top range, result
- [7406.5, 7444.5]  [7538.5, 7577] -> 1.05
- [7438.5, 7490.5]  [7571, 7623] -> 1.03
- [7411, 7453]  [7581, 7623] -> 1.03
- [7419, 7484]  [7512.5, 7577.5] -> 1.02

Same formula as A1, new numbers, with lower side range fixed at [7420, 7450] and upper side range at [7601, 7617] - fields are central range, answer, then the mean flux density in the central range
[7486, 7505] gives 0.72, 12.3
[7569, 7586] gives -0.54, 13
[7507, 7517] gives -0.90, 13.9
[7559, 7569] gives 0.03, 12.6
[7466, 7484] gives 0.58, 12.4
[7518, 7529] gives 0.43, 12.2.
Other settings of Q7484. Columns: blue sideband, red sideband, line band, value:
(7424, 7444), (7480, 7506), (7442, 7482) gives -0.7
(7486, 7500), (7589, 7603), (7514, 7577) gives -2.5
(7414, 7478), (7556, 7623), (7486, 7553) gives -0.3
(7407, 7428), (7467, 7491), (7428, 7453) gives -1.0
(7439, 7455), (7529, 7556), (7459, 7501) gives 0.9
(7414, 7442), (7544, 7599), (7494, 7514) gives -0.9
